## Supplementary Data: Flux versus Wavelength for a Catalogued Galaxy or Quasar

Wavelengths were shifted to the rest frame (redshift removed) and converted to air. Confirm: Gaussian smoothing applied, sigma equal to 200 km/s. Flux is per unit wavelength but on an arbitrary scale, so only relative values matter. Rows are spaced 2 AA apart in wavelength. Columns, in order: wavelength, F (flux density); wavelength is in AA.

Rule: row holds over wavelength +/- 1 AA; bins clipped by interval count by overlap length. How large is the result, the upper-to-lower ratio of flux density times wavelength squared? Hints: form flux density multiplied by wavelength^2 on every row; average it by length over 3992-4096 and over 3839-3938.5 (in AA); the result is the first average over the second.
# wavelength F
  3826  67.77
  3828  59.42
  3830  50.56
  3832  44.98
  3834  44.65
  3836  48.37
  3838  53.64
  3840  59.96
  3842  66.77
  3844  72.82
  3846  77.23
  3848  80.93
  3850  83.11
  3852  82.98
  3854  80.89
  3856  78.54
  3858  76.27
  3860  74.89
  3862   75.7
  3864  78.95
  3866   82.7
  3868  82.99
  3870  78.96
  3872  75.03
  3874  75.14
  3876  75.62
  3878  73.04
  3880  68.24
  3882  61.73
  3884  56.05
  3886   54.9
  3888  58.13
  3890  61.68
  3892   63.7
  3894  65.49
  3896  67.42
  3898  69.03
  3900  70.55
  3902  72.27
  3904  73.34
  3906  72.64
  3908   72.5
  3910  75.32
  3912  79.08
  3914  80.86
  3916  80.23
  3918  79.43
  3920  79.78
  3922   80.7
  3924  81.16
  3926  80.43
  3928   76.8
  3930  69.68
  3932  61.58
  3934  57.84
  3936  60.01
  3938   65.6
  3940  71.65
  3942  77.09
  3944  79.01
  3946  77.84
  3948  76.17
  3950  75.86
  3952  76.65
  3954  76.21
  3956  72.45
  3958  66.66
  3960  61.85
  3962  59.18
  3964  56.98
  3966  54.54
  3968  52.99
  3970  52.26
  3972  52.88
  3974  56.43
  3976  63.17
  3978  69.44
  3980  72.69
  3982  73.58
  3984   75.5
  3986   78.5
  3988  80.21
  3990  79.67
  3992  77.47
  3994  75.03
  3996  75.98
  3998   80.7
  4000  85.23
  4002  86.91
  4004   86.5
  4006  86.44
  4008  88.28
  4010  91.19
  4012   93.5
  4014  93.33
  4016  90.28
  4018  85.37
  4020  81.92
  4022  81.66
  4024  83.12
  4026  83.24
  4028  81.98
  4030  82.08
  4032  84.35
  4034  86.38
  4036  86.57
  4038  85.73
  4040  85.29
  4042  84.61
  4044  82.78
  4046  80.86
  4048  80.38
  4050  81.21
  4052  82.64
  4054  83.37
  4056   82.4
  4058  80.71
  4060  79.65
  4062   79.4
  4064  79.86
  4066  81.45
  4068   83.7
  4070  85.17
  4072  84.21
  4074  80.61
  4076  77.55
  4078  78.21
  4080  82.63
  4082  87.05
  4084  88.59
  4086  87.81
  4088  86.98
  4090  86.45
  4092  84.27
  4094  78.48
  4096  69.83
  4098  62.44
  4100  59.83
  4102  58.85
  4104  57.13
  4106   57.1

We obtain 1.2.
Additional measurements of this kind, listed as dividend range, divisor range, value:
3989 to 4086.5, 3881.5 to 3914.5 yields 1.32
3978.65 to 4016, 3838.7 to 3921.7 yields 1.20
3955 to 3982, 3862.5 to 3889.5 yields 0.91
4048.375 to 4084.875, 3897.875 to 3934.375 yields 1.18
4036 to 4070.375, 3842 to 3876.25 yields 1.16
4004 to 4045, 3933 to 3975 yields 1.35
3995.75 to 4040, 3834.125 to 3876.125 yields 1.26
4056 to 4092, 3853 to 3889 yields 1.27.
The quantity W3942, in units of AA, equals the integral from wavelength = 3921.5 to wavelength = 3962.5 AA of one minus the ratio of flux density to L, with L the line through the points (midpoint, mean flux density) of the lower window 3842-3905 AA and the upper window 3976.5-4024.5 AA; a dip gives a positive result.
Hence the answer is 3.1 AA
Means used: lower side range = 72.4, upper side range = 82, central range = 71.7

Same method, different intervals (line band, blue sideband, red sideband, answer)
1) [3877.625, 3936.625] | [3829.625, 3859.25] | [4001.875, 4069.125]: 2.18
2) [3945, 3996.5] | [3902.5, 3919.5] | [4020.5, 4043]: 7.39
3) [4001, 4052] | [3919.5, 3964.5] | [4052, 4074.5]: -4.29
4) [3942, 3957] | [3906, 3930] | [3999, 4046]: 0.76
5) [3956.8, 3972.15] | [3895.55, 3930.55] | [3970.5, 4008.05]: 3.65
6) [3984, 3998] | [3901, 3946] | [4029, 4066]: 0.16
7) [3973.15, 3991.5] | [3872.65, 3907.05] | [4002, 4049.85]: 1.66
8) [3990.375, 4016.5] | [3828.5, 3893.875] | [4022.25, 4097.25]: -2.17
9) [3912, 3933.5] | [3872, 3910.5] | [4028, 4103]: -2.01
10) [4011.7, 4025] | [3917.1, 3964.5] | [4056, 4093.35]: -1.43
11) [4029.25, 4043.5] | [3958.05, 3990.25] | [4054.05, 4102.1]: -2.16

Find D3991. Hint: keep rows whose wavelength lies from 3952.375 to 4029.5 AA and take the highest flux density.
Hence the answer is 93.5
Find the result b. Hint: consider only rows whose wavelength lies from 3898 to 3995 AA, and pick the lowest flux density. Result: 52.26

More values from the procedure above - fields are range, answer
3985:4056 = 75.03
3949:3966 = 54.54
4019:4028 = 81.66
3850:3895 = 54.9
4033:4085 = 77.55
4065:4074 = 80.61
